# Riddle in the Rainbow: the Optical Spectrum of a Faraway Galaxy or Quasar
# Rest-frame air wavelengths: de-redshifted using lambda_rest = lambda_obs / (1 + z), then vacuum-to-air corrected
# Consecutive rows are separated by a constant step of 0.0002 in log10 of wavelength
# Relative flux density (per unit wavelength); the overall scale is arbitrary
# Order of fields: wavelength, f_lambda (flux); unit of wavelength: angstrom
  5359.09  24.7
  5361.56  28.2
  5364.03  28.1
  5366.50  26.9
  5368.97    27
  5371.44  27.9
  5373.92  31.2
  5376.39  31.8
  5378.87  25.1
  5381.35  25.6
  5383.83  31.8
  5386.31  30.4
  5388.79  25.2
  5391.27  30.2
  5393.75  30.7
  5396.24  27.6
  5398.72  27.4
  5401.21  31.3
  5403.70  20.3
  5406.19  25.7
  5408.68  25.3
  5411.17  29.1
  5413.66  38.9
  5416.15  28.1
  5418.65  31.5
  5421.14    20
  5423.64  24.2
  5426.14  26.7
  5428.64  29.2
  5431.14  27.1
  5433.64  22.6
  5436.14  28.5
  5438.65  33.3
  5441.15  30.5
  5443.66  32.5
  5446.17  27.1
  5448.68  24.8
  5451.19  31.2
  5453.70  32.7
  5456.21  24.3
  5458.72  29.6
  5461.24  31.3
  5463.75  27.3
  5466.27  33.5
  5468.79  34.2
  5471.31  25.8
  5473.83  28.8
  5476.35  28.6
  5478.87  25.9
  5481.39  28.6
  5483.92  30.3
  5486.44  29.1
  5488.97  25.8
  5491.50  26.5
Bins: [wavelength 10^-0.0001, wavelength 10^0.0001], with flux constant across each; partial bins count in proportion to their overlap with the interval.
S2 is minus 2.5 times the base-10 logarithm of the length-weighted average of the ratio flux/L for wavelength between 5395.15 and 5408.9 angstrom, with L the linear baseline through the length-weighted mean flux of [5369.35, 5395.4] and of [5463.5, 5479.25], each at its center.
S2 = 0.11 mag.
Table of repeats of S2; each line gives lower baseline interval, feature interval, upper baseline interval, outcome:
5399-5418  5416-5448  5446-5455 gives 0.04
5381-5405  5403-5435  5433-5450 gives 0.06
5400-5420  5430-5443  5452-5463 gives 0.02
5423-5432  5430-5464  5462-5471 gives 0.01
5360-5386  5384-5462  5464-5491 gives 0.01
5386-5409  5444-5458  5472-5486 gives -0.01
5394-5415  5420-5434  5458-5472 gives 0.16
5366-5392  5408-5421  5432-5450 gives -0.05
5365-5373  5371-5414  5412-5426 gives -0.02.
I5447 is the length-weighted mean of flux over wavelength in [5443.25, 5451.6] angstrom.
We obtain 28.3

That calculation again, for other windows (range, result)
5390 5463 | 28.3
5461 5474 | 30.2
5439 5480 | 29.4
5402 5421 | 28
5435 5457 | 29.5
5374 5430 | 28.1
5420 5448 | 27.4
